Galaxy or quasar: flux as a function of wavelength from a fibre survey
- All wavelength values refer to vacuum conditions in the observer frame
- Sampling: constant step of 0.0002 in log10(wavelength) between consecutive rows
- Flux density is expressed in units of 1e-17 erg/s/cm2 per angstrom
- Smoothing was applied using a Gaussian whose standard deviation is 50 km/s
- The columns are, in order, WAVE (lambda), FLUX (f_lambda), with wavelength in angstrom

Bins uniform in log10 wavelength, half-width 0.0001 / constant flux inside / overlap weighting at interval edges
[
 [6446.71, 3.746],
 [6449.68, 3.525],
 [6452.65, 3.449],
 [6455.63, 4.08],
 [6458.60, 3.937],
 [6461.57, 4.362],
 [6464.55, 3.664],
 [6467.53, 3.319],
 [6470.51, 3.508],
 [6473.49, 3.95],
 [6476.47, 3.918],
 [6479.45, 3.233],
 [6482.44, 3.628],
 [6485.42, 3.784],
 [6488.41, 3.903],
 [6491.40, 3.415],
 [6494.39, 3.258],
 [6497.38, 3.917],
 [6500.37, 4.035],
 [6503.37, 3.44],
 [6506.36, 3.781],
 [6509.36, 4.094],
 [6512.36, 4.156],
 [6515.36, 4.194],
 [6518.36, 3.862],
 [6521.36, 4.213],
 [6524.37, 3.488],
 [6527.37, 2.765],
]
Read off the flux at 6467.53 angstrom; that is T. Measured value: 3.319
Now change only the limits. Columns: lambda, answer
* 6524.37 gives 3.488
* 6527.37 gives 2.765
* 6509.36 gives 4.094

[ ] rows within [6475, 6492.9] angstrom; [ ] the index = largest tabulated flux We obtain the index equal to 3.918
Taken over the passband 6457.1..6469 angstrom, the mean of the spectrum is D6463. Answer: 3.82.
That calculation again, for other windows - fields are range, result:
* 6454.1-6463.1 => 4.12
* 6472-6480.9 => 3.7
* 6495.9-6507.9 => 3.79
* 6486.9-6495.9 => 3.53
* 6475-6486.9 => 3.64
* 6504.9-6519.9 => 4.02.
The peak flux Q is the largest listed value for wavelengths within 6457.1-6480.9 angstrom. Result 4.362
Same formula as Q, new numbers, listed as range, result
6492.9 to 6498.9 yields 3.917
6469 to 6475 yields 3.95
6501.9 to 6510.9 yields 4.094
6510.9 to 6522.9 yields 4.213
